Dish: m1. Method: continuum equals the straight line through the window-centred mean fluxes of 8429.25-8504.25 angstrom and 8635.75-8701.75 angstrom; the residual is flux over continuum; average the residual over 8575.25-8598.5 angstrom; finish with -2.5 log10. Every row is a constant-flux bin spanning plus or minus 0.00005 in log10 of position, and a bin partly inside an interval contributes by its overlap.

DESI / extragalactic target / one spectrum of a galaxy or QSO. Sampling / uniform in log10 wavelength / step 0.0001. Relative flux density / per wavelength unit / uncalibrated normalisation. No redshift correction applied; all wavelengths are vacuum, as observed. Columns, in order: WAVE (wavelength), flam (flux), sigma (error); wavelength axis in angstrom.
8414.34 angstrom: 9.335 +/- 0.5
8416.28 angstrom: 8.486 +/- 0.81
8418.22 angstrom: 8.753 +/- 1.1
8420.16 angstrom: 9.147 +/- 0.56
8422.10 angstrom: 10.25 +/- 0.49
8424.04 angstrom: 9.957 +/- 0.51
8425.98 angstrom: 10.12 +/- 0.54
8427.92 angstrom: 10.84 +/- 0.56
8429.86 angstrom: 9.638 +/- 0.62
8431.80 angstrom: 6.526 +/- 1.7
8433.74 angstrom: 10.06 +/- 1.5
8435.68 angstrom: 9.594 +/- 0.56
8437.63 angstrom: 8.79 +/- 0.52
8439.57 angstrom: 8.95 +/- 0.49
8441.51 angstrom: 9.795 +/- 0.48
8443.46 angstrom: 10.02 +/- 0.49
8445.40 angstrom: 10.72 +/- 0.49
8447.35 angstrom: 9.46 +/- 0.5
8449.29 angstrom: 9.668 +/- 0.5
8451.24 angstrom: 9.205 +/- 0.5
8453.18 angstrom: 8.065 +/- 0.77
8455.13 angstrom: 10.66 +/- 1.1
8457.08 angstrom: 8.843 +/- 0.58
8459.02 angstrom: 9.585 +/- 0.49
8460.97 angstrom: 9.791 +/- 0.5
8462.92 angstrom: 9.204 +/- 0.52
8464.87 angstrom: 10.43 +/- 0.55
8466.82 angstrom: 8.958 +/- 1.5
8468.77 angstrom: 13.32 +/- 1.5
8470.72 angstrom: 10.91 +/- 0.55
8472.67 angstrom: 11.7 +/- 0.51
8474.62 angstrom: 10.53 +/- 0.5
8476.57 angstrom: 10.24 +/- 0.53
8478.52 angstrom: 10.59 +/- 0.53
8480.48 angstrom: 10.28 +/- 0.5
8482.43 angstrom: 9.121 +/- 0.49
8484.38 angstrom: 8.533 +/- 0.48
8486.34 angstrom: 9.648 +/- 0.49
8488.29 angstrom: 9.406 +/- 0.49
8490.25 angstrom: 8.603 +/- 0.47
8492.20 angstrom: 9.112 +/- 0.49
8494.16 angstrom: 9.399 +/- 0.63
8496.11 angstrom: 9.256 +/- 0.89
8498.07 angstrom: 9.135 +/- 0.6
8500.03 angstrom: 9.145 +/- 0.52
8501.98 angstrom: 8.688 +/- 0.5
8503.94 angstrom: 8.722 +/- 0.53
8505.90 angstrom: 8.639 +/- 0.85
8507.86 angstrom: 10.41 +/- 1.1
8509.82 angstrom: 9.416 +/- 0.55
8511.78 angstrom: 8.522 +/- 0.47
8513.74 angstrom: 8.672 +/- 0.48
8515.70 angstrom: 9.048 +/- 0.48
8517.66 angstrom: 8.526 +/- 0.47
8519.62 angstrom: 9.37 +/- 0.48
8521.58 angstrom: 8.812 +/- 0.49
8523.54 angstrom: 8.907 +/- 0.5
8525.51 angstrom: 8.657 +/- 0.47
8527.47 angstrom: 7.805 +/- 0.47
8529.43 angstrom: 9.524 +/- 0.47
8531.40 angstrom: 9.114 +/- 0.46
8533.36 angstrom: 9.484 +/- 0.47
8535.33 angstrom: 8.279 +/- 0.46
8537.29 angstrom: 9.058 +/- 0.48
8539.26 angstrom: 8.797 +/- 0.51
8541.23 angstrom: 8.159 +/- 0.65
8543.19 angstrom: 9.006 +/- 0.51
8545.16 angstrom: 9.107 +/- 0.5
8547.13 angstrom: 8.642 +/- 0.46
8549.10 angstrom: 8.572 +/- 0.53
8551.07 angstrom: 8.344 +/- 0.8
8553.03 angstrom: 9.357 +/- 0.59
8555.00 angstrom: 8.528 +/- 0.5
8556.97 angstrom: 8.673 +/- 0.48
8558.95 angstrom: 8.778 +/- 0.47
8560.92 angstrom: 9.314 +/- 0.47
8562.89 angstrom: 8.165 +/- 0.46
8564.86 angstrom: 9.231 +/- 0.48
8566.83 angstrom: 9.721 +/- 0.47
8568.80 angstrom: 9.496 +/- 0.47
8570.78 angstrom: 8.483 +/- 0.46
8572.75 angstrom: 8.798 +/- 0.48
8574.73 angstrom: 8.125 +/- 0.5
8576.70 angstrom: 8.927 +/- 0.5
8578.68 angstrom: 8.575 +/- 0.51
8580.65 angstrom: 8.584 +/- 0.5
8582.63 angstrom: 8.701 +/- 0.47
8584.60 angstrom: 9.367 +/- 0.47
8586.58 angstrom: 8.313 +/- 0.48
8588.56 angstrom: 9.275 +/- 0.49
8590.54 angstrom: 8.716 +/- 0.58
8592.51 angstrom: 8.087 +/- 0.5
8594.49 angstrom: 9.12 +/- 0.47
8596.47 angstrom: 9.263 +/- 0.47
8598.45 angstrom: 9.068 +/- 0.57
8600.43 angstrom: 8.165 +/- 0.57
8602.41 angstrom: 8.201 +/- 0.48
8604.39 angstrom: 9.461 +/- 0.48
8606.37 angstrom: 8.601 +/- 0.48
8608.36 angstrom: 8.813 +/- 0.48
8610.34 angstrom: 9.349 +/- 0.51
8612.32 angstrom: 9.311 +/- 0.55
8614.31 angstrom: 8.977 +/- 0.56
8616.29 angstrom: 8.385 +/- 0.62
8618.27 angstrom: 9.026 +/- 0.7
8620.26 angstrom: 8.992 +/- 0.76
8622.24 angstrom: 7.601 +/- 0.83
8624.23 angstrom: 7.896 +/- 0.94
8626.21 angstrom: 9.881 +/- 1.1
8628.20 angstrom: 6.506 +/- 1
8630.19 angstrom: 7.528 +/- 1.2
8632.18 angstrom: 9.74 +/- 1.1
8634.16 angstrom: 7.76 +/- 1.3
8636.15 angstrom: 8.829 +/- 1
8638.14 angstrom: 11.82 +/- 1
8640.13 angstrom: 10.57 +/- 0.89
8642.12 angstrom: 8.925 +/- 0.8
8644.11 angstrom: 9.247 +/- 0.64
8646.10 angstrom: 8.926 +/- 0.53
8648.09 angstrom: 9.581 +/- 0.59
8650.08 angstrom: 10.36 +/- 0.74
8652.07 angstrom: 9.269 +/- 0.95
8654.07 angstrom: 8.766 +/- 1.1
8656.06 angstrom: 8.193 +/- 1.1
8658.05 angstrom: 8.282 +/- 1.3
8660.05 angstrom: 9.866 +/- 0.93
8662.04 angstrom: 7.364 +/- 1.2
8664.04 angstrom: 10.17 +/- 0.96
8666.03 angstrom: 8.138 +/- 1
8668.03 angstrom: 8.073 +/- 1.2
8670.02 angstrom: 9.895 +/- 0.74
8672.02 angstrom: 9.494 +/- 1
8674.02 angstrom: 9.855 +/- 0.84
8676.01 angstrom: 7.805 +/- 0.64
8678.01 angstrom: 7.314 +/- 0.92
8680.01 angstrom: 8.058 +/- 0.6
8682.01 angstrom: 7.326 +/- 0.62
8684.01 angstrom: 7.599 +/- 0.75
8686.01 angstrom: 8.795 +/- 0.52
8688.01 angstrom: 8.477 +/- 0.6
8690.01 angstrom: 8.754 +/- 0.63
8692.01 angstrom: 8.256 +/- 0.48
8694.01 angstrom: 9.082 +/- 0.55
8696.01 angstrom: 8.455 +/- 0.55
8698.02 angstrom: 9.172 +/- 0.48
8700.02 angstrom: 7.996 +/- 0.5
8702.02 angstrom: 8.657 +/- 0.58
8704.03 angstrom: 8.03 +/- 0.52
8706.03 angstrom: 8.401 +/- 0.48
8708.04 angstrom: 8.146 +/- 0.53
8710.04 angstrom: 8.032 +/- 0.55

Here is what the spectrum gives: 0.04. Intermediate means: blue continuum 9.61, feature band 8.81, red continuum 8.87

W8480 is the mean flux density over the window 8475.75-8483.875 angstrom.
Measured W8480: 9.97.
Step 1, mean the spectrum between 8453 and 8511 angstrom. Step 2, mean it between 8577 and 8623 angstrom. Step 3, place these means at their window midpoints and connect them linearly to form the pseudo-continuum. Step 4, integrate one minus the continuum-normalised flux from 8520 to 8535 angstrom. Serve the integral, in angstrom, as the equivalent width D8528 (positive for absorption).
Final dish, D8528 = 0.7 angstrom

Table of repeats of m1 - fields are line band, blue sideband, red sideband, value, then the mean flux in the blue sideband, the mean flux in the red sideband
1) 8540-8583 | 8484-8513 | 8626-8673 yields 0.036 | 9.12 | 9.03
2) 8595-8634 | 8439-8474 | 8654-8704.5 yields 0.037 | 9.98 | 8.53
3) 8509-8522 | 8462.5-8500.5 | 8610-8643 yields 0.087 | 9.89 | 8.88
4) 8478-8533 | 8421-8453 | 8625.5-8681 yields 0.031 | 9.56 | 8.93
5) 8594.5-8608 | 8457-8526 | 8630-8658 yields 0.063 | 9.52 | 9.27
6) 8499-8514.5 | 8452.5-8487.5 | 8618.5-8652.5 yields 0.090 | 10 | 9.02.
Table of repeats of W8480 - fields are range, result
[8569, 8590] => 8.74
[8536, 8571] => 8.86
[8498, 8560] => 8.87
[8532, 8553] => 8.78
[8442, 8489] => 9.95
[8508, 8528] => 8.87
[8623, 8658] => 9.02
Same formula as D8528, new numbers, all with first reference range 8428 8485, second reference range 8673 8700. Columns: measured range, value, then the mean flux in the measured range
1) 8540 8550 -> 0.6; 8.7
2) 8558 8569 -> 0.0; 9.1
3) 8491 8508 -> 0.8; 9.1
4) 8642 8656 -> -1.1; 9.25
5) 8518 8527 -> 0.5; 8.84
